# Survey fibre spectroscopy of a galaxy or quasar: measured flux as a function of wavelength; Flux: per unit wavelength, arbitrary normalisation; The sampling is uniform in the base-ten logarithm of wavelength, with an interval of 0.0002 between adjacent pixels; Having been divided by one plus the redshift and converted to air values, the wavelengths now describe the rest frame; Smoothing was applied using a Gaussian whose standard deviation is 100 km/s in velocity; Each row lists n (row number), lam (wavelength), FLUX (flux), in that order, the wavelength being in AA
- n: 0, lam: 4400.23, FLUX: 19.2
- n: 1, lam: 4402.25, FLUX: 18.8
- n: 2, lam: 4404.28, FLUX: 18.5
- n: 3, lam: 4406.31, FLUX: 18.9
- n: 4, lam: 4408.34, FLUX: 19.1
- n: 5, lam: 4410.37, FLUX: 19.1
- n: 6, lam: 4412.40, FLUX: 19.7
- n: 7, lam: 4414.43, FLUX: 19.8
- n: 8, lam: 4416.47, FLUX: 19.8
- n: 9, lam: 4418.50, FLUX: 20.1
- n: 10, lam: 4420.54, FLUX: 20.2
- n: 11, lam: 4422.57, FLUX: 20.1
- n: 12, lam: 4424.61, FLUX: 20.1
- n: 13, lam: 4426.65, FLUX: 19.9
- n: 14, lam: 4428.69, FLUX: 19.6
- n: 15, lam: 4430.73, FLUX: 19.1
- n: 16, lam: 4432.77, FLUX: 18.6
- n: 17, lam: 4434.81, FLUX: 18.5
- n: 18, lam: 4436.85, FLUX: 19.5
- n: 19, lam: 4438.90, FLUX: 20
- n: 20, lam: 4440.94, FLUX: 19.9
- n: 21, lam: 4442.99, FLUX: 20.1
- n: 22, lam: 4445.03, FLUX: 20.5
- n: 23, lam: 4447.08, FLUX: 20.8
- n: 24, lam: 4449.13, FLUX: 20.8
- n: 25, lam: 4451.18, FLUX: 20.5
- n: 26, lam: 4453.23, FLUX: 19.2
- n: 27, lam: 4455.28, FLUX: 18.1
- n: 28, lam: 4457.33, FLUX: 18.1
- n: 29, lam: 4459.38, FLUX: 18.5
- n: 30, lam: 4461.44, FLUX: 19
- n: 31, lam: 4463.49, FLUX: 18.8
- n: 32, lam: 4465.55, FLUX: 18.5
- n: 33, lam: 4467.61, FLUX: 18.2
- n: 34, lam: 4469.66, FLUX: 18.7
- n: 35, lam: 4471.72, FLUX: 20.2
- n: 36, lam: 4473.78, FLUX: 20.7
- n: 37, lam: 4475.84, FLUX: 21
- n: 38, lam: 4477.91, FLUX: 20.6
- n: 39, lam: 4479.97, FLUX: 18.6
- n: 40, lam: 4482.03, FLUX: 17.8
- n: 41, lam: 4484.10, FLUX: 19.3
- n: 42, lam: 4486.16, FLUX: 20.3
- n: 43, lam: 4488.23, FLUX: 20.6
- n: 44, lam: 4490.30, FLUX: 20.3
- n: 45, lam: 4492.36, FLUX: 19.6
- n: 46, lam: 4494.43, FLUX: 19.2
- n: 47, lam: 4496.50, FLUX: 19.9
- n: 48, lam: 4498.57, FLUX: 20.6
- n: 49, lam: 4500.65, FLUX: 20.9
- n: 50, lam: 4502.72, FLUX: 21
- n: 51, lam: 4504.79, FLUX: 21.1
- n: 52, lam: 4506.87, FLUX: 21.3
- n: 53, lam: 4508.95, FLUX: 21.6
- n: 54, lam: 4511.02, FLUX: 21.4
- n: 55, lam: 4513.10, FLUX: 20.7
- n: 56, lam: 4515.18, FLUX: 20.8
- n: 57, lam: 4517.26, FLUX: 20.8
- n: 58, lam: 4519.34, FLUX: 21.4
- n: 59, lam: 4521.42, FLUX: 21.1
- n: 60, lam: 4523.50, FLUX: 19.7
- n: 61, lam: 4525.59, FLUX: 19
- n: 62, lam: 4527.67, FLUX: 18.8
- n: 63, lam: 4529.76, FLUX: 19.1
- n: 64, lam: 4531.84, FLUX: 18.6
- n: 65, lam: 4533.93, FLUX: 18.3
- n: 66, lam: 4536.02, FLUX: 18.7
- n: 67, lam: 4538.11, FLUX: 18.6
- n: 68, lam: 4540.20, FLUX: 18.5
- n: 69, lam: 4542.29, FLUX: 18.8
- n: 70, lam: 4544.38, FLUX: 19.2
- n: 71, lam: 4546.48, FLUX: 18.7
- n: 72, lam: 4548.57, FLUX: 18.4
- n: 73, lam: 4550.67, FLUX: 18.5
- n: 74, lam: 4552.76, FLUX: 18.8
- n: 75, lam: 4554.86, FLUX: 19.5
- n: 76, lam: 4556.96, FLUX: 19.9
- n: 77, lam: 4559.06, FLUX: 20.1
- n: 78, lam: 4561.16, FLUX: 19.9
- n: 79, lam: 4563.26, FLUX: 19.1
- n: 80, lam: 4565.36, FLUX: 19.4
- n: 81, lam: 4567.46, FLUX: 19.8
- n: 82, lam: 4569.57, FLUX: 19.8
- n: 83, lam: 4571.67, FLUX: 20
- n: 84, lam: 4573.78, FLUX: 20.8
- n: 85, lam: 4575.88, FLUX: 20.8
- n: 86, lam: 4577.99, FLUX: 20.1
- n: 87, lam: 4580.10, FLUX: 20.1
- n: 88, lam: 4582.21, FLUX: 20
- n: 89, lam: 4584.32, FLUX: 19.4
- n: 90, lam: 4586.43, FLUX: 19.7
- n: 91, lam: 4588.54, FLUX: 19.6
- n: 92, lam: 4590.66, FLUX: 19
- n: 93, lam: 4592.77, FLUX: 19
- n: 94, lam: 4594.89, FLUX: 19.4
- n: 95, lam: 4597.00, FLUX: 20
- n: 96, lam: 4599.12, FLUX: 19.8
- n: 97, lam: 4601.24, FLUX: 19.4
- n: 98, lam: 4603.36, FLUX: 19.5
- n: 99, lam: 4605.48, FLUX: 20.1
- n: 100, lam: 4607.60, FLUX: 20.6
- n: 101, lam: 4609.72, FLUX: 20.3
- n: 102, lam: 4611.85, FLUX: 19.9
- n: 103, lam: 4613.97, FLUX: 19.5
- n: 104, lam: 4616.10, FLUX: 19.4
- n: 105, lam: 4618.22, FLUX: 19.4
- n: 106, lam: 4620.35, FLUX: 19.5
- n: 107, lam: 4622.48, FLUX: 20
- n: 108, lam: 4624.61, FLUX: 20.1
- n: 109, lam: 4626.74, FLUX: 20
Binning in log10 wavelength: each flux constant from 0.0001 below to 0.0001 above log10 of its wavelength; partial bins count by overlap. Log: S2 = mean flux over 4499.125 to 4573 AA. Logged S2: 19.8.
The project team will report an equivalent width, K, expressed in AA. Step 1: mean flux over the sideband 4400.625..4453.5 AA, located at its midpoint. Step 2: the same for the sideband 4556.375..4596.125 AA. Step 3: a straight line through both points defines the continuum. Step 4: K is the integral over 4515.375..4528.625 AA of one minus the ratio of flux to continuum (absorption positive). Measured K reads -0.3 AA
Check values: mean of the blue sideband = 19.7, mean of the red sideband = 19.8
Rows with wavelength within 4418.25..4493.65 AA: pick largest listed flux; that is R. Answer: 21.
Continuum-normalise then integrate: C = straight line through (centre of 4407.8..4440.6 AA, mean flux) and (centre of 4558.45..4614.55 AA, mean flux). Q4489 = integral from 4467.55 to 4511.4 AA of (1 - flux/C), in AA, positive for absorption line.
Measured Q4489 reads -1.1 AA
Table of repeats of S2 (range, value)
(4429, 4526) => 19.9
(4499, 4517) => 21.1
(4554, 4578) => 19.9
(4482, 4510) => 20.3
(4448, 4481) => 19.3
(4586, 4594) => 19.3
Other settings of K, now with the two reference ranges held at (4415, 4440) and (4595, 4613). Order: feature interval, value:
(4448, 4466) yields 0.54 AA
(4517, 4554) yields 1.26 AA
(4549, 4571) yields 0.43 AA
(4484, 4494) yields -0.16 AA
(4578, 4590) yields 0.08 AA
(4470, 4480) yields -0.29 AA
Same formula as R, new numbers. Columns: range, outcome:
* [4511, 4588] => 21.4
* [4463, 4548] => 21.6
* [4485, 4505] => 21.1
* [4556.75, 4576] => 20.8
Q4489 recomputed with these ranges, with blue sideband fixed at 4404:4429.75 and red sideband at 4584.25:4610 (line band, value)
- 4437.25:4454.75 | -0.4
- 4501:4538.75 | -0.9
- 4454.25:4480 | 0.6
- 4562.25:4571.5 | 0.0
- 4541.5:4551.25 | 0.5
